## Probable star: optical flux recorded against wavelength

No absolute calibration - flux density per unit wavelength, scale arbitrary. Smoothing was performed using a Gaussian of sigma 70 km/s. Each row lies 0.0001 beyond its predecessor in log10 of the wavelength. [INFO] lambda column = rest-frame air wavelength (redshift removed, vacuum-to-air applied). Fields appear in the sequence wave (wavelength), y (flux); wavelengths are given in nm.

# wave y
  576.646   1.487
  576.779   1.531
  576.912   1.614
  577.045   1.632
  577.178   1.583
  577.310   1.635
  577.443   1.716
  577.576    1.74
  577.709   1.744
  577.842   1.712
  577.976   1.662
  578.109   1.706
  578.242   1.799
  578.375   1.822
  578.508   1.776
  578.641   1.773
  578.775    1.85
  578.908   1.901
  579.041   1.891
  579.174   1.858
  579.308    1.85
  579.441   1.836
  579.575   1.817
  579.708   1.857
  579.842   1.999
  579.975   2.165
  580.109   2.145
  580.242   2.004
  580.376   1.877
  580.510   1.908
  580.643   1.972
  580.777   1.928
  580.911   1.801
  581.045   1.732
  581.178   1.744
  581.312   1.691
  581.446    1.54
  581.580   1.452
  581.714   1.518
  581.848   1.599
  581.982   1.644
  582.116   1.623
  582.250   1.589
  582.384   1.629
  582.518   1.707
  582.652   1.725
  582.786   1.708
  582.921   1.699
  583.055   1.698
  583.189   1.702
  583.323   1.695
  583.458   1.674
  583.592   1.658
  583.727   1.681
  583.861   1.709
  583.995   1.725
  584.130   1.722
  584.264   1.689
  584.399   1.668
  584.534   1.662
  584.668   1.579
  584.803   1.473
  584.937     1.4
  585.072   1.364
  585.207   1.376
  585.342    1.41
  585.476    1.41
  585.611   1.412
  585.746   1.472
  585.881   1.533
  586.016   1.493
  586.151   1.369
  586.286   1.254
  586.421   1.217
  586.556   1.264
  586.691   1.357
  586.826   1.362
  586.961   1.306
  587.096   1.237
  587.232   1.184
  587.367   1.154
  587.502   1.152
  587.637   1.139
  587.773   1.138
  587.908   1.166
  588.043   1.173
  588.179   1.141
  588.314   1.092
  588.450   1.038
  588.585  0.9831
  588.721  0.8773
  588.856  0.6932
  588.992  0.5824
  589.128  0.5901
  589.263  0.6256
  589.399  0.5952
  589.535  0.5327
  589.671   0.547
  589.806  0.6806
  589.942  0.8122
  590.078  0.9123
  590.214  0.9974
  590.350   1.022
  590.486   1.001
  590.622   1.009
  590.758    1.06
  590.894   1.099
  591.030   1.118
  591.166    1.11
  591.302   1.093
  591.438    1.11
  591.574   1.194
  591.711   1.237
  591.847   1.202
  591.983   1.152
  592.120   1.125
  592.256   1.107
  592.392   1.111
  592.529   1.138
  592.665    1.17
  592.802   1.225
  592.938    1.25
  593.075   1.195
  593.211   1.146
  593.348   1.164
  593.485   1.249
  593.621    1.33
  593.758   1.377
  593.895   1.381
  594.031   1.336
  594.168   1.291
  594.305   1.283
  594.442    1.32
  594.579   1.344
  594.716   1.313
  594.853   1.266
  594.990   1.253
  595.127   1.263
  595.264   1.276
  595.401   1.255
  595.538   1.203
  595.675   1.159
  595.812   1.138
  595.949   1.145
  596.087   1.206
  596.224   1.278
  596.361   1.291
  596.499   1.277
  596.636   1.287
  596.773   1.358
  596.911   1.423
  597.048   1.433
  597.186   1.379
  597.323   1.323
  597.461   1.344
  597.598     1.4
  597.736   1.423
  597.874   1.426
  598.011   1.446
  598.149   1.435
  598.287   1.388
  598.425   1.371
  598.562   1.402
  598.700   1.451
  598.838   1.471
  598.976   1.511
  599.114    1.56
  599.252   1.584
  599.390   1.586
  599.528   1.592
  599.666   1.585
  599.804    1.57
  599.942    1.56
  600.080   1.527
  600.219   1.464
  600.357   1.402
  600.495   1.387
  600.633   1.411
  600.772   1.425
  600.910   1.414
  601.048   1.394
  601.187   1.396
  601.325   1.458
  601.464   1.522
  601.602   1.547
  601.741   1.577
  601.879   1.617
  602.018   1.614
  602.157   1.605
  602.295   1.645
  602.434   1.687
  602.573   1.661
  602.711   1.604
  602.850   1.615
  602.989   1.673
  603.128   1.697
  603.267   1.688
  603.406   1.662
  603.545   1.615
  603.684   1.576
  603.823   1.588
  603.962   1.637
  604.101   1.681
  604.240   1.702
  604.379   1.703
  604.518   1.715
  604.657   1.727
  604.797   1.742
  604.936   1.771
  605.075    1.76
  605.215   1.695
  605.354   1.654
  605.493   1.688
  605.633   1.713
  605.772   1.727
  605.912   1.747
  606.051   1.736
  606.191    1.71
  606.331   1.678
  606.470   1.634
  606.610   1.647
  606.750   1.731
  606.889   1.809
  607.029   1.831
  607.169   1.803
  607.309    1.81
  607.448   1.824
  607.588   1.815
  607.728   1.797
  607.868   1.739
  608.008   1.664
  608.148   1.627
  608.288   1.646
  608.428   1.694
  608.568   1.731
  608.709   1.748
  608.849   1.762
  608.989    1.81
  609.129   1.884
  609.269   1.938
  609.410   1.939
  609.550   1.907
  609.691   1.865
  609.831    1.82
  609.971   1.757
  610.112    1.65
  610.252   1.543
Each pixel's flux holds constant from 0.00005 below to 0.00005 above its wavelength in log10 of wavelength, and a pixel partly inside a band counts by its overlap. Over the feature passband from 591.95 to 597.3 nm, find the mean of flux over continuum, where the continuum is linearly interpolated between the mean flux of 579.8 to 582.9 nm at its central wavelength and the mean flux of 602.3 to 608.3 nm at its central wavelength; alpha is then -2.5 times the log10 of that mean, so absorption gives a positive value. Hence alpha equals 0.35 mag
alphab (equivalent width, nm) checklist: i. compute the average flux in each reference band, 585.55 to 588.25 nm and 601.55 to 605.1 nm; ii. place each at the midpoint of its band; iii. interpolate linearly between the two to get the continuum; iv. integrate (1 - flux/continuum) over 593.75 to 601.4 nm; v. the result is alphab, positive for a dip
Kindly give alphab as 0.73 nm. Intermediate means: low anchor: 1.28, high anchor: 1.66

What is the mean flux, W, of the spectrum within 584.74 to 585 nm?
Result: 1.44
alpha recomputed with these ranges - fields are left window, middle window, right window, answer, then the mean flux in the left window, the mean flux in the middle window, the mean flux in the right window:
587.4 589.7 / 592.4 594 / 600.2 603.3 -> -0.10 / 0.896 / 1.24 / 1.54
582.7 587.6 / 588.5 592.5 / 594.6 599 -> 0.44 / 1.48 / 0.94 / 1.33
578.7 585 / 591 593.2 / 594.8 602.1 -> 0.31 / 1.74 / 1.16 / 1.41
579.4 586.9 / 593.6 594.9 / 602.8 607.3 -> 0.25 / 1.64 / 1.32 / 1.7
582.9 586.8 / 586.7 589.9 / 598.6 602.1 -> 0.50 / 1.53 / 0.962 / 1.5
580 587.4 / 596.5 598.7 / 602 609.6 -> 0.20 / 1.59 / 1.39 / 1.72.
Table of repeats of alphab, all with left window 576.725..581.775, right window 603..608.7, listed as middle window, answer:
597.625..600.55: 0.418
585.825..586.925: 0.257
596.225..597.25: 0.231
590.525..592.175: 0.591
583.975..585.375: 0.174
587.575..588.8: 0.474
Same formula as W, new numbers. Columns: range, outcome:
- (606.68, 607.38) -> 1.8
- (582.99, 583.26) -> 1.7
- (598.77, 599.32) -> 1.53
